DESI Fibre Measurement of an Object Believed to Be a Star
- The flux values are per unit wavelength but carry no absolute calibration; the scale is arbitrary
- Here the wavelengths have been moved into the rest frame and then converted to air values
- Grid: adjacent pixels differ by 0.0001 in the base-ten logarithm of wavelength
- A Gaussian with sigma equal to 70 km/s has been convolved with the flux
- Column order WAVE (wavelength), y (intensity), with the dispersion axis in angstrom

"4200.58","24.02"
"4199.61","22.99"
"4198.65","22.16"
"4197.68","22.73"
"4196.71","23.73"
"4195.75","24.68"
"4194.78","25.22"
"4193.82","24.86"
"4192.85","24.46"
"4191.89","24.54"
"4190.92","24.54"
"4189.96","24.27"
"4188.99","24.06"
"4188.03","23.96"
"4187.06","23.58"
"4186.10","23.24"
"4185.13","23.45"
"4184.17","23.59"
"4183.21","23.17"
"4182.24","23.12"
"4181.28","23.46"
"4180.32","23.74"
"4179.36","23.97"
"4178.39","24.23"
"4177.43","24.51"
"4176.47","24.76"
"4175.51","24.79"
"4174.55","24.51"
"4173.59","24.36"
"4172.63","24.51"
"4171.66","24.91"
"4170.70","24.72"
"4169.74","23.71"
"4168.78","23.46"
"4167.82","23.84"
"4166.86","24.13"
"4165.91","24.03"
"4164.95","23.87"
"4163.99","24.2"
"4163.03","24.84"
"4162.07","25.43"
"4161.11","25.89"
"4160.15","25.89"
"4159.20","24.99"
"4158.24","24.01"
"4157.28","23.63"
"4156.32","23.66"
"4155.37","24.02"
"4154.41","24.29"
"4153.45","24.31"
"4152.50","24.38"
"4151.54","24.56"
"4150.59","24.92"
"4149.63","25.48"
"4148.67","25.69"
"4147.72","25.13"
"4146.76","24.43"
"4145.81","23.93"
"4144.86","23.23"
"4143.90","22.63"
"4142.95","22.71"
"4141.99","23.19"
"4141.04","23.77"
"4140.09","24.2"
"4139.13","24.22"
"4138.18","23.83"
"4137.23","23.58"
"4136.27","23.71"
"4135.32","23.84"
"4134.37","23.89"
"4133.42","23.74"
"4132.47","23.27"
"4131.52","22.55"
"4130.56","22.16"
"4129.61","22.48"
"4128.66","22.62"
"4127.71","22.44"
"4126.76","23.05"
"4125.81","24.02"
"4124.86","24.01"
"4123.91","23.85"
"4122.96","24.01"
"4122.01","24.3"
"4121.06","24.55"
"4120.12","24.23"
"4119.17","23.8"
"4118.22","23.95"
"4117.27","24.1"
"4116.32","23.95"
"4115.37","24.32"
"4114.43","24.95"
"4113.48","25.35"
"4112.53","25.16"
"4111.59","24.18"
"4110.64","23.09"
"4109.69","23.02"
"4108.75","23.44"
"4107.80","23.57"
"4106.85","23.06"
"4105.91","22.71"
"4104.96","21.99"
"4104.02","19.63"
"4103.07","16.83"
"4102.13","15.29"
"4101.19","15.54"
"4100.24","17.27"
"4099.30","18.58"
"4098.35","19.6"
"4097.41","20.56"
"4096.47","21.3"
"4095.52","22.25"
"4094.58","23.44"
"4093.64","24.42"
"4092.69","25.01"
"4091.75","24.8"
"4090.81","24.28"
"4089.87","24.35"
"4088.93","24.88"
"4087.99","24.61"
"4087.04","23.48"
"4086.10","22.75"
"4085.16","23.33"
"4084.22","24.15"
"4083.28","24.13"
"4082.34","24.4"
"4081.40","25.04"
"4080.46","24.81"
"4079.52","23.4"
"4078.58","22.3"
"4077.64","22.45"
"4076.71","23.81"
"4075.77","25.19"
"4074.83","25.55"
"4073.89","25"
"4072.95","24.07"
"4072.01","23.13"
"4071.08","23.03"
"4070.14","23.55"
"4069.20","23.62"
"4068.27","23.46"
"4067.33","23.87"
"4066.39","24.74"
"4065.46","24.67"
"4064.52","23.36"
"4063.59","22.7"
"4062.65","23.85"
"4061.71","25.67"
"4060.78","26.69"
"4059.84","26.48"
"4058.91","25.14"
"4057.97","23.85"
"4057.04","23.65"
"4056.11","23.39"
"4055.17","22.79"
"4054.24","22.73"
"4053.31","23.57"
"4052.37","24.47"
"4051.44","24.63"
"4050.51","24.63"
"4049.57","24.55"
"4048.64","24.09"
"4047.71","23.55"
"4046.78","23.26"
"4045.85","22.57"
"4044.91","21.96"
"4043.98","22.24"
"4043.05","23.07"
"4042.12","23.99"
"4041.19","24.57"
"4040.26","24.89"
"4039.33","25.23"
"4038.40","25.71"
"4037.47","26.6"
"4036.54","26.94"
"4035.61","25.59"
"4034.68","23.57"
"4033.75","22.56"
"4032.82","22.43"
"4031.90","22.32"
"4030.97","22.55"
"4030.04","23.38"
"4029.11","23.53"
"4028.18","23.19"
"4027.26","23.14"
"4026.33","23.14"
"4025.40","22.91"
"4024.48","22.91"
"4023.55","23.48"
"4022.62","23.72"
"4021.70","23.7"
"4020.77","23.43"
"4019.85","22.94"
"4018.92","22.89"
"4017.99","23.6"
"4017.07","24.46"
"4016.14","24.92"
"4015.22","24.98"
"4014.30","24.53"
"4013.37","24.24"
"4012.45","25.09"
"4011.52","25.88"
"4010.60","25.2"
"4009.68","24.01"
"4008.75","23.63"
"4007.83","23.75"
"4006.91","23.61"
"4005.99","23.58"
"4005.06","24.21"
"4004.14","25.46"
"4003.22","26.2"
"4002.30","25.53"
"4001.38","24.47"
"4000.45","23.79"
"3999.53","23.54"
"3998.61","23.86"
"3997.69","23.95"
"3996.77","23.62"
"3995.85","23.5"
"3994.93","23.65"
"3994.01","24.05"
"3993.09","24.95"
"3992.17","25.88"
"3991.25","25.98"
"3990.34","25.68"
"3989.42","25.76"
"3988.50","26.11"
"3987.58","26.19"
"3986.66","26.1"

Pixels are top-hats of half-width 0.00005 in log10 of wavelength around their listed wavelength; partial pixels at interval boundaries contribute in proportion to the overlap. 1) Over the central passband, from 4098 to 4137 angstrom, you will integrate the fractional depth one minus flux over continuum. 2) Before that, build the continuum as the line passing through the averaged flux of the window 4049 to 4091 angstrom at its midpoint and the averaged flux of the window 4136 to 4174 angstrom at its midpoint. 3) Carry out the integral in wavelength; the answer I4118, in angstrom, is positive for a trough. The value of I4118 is 2.5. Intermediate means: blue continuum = 24.1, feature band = 22.6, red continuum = 24.3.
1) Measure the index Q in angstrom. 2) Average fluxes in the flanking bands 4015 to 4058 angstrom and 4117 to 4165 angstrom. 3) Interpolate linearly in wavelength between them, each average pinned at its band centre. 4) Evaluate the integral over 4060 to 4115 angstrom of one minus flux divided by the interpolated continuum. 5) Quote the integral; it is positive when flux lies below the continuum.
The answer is 1.7 angstrom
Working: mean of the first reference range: 23.7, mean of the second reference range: 24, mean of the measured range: 23.1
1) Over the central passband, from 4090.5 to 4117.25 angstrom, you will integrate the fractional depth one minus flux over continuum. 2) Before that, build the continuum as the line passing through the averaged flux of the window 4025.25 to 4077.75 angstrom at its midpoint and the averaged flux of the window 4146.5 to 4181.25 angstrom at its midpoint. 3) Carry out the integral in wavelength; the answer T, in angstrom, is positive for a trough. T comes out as 2.4 angstrom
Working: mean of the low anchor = 24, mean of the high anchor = 24.5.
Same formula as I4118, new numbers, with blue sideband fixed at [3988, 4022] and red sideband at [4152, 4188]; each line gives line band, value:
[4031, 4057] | 0.5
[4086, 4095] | 0.0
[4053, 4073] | 0.3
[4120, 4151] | 0.6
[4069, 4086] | 0.3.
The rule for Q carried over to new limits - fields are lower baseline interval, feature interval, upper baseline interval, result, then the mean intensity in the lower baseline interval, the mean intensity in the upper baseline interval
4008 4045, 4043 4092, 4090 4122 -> -1.70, 23.9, 22.4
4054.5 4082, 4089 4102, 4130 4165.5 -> 1.36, 24.1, 24.1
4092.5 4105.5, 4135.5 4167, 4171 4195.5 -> -2.35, 20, 24.2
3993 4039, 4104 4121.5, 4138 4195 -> 0.30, 24.1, 24.2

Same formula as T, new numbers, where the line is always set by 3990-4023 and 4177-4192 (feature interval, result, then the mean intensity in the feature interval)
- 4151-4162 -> -0.30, 24.6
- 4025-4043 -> 0.20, 24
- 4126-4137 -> 0.40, 23.1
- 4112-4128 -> -0.09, 24.1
